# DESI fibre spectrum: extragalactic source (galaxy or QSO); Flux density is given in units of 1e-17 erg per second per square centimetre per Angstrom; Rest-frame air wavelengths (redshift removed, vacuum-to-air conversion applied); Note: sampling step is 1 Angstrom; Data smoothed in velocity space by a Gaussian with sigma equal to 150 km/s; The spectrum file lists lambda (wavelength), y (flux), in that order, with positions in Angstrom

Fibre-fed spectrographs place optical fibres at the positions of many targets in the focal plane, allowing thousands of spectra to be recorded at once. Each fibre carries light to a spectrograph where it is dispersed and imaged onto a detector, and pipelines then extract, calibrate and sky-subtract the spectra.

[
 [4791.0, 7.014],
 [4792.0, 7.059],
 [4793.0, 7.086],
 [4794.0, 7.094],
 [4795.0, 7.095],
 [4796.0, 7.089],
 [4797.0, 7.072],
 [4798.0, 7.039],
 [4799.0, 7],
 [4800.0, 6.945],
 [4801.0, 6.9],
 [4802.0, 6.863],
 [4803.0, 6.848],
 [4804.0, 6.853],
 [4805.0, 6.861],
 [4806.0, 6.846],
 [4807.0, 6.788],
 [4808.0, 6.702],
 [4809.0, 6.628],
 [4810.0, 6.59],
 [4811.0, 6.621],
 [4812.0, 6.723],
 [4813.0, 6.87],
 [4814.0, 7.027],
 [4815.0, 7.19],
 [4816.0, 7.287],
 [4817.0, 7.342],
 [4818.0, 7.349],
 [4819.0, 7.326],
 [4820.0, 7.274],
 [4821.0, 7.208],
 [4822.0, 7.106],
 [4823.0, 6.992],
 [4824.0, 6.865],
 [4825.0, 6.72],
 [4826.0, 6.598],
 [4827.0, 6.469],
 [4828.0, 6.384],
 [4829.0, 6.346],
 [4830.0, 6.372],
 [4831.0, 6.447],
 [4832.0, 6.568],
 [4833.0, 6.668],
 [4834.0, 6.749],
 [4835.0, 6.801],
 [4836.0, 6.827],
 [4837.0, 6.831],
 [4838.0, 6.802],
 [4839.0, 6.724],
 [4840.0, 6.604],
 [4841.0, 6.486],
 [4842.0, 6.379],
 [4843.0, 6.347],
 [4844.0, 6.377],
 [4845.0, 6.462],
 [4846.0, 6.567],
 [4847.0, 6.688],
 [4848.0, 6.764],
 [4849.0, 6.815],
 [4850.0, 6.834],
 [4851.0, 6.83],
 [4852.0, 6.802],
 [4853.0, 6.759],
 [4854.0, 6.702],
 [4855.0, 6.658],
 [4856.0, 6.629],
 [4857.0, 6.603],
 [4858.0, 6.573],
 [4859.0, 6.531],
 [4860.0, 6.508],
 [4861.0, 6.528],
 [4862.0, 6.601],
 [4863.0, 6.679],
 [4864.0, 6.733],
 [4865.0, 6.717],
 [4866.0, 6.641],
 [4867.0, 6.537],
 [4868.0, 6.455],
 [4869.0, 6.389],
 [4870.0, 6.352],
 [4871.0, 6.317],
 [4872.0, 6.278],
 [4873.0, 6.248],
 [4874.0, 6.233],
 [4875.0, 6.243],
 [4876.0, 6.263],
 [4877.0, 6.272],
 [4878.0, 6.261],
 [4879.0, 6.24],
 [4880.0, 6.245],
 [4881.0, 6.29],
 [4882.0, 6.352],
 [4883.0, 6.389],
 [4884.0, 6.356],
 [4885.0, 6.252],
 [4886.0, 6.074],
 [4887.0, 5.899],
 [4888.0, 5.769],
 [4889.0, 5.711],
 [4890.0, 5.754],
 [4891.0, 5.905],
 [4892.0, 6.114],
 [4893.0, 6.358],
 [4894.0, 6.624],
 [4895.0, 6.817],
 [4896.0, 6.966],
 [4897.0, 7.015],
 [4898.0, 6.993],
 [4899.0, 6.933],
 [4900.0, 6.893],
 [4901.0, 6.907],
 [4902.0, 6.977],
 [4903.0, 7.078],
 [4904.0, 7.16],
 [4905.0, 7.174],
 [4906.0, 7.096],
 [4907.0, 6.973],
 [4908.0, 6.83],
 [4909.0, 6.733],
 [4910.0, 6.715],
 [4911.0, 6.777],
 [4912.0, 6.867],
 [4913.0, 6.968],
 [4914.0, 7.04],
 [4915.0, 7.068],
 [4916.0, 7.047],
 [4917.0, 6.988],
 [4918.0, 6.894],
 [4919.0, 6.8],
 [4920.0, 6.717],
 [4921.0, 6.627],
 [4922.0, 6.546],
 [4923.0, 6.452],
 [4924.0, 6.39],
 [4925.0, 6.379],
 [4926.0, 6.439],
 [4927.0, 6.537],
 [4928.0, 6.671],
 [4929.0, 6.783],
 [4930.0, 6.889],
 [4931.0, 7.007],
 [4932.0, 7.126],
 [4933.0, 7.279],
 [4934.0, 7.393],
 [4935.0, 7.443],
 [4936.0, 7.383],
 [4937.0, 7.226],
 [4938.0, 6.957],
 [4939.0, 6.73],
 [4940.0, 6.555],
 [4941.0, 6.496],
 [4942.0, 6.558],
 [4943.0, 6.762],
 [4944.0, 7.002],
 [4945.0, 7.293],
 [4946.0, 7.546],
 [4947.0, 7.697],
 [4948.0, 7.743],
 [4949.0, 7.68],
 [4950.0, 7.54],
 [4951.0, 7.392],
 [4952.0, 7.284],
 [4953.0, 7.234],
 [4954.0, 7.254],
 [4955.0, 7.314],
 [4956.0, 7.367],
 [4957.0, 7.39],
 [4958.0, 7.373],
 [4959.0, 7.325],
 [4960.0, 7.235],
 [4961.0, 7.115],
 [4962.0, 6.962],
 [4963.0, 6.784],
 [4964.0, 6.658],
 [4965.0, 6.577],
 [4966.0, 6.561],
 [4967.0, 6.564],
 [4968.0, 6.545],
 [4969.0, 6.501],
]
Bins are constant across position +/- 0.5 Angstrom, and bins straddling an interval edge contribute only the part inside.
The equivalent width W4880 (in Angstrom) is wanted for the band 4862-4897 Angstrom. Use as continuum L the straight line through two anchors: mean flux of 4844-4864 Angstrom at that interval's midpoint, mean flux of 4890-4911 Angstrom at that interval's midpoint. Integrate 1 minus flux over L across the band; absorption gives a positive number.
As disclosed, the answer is 2.1 Angstrom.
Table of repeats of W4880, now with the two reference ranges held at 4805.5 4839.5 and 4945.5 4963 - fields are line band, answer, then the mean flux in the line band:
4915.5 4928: 1.0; 6.65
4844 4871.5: 1.4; 6.61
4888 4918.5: 1.7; 6.76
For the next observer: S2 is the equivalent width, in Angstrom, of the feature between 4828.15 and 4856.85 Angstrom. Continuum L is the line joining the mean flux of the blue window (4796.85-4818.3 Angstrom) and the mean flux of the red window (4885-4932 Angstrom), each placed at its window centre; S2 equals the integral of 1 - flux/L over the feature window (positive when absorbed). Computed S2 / 0.9 Angstrom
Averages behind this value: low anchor 6.92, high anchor 6.68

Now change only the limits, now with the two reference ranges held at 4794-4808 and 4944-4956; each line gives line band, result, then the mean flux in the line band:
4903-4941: 2.4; 6.88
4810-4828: 0.1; 6.97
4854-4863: 0.7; 6.59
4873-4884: 1.4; 6.28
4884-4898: 1.8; 6.28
